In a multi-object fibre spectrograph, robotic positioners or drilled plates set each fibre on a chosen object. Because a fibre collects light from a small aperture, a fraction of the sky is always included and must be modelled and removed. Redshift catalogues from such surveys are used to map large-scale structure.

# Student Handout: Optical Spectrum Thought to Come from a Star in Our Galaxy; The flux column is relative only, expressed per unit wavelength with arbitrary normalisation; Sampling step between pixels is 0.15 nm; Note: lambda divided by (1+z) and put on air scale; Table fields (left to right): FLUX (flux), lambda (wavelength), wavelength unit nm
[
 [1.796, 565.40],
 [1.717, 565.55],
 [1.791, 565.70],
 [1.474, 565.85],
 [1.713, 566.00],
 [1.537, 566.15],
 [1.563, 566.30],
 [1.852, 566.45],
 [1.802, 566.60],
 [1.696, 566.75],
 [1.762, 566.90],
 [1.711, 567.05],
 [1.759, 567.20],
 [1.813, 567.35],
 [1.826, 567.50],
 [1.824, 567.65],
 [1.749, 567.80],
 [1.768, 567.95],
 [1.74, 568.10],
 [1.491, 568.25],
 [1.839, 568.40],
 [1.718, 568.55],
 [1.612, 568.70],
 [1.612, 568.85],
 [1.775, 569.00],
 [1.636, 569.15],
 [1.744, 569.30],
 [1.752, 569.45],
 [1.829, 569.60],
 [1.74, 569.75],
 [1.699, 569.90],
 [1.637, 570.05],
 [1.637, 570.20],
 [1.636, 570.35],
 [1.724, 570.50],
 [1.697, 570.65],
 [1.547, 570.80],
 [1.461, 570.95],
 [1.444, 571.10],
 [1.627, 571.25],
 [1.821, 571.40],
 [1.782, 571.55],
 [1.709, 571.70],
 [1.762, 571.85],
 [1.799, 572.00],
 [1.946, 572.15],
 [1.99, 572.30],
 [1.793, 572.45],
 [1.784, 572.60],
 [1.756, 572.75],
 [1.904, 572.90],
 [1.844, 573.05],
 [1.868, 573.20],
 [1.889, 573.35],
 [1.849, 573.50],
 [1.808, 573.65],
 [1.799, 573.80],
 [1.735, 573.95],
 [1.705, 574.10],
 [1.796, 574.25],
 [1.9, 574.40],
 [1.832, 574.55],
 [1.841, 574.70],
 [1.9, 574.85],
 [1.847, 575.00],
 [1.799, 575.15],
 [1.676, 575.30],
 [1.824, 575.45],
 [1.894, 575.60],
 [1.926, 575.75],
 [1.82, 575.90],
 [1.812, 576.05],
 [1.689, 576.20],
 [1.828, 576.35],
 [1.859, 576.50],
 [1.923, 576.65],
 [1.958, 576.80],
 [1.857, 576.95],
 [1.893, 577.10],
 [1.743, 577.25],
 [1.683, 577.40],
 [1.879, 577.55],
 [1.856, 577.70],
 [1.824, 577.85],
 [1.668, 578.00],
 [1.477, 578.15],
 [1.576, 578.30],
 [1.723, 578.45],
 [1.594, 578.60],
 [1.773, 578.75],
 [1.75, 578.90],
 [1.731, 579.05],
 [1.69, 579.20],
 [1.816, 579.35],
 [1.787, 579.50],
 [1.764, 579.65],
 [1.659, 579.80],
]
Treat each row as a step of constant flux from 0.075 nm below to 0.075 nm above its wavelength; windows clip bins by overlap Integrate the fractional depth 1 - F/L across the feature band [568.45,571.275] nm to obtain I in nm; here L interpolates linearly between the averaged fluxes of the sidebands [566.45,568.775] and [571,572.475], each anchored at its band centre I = 0.148 nm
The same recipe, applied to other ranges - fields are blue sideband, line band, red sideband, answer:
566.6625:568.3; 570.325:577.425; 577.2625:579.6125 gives -0.25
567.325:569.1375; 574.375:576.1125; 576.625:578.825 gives -0.09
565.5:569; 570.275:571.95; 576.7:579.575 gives 0.07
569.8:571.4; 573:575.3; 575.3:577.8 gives -0.10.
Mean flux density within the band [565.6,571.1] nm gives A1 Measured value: 1.7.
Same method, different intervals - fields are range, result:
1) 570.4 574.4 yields 1.76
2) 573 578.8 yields 1.8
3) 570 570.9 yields 1.64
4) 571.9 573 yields 1.85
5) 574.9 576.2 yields 1.82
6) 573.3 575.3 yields 1.82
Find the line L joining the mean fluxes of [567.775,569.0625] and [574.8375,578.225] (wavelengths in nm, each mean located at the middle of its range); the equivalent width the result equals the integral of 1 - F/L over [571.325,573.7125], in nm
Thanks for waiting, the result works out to -0.11 nm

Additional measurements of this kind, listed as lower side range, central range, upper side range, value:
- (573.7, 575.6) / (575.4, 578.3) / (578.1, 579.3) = -0.12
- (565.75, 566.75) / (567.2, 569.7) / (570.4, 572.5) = -0.07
